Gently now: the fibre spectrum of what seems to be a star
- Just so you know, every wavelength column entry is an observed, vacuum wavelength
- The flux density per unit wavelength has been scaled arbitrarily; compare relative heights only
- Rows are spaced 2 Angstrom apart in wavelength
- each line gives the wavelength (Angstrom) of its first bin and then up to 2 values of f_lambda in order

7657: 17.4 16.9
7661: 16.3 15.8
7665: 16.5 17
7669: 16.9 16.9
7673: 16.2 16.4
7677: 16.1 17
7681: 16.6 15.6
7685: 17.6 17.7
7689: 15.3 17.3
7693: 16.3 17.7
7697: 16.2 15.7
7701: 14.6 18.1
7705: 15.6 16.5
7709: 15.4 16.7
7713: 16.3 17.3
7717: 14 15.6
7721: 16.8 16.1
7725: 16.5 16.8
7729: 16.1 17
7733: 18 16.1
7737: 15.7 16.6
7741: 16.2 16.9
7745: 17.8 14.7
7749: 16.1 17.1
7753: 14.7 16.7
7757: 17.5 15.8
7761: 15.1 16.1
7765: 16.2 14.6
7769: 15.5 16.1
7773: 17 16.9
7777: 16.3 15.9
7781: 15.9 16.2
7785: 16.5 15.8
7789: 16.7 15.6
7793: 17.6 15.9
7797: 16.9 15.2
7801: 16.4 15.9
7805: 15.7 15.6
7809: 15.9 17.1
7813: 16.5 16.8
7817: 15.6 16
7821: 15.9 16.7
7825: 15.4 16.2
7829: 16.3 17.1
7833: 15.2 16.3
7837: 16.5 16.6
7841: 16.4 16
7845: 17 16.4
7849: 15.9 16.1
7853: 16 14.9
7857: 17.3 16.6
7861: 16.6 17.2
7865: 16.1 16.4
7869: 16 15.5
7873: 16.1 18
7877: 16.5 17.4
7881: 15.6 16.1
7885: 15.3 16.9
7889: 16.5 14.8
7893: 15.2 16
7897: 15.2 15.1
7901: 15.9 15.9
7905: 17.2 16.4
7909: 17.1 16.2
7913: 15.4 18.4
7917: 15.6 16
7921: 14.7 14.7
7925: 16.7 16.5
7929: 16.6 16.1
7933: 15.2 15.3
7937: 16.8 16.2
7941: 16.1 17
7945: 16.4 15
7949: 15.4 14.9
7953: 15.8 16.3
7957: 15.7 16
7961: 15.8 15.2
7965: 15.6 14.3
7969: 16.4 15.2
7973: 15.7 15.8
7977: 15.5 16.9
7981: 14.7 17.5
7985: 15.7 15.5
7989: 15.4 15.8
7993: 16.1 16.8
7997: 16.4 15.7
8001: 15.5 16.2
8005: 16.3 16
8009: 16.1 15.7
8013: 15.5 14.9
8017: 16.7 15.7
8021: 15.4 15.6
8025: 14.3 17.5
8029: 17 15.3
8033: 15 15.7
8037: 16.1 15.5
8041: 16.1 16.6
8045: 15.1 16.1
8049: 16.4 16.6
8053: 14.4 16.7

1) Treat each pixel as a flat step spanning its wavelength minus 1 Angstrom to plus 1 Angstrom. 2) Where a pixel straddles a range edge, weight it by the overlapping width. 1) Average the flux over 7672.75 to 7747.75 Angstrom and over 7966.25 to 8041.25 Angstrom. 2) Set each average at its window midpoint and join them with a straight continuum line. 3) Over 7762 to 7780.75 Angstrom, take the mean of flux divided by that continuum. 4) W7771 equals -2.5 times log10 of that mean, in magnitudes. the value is 0.015 mag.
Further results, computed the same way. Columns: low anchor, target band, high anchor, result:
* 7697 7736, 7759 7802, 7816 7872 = 0.009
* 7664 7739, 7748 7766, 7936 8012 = 0.012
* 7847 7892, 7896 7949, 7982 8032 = 0.006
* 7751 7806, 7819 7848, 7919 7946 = -0.013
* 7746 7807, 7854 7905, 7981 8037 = -0.010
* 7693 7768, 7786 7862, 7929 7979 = -0.012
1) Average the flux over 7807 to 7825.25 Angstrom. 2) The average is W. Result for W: 16.2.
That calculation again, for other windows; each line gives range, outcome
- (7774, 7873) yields 16.2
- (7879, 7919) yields 16.1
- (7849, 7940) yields 16.1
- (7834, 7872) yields 16.3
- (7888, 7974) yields 15.9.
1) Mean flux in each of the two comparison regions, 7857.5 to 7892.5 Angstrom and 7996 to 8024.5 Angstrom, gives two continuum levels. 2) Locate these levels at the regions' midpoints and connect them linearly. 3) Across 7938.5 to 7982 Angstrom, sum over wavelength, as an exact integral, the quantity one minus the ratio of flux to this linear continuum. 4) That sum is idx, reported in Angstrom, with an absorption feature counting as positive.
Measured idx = 0.8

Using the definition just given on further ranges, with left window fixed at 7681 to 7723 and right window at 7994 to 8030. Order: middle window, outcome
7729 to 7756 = -0.25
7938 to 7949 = -0.02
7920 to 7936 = 0.33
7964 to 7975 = 0.37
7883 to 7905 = 0.45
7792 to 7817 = -0.10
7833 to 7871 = -0.36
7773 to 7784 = -0.05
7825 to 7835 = 0.02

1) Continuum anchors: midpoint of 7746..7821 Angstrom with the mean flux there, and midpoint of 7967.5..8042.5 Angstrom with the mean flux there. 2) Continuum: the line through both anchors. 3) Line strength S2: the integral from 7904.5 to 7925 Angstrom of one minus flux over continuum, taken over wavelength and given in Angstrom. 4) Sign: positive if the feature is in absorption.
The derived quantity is -0.3 Angstrom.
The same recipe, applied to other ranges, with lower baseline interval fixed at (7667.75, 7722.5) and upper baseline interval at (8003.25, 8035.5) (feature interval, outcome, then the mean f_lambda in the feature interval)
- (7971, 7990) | 0.1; 15.8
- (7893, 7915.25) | -0.2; 16.1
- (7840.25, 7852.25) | -0.1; 16.3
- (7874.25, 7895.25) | -0.2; 16.2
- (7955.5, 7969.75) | 0.3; 15.6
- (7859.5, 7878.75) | -0.5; 16.5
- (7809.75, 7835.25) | -0.1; 16.2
